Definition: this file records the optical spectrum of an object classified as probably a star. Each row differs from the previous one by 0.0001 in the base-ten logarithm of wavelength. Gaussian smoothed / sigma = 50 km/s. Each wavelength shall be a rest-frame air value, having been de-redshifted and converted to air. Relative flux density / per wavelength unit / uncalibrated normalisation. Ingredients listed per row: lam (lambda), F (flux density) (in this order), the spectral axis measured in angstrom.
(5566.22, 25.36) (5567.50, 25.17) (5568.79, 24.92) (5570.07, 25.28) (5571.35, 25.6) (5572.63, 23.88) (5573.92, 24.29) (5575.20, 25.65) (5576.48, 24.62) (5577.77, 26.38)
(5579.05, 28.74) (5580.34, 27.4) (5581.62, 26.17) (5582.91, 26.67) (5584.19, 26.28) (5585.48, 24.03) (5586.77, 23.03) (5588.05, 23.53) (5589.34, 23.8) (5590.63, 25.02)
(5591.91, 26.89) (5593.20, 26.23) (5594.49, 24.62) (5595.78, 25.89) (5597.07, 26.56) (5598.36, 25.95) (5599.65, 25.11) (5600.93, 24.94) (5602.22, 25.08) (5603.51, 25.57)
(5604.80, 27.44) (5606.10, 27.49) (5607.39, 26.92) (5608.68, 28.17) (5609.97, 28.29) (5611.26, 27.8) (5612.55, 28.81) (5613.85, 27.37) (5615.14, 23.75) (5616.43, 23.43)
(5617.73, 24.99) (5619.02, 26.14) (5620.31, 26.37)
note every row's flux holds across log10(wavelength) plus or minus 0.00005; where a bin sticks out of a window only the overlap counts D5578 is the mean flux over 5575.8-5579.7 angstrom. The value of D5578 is 26.6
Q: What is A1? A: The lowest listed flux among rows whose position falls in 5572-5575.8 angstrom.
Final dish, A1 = 23.88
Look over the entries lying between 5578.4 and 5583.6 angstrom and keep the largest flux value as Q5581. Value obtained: 28.74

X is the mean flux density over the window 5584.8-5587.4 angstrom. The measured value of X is 23.5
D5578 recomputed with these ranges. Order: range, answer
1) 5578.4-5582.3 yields 27.4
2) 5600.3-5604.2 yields 25.2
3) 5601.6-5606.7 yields 26.3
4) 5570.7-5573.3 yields 24.7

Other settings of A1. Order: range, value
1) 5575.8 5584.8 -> 24.62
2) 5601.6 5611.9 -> 25.08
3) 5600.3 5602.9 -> 24.94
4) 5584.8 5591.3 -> 23.03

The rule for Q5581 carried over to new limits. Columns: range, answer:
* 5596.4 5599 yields 26.56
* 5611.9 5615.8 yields 28.81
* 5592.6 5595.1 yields 26.23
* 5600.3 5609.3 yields 28.17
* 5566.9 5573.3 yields 25.6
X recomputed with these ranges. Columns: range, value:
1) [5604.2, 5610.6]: 27.6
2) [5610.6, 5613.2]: 28.3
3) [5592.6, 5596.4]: 25.5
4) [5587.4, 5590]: 23.7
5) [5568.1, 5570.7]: 25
